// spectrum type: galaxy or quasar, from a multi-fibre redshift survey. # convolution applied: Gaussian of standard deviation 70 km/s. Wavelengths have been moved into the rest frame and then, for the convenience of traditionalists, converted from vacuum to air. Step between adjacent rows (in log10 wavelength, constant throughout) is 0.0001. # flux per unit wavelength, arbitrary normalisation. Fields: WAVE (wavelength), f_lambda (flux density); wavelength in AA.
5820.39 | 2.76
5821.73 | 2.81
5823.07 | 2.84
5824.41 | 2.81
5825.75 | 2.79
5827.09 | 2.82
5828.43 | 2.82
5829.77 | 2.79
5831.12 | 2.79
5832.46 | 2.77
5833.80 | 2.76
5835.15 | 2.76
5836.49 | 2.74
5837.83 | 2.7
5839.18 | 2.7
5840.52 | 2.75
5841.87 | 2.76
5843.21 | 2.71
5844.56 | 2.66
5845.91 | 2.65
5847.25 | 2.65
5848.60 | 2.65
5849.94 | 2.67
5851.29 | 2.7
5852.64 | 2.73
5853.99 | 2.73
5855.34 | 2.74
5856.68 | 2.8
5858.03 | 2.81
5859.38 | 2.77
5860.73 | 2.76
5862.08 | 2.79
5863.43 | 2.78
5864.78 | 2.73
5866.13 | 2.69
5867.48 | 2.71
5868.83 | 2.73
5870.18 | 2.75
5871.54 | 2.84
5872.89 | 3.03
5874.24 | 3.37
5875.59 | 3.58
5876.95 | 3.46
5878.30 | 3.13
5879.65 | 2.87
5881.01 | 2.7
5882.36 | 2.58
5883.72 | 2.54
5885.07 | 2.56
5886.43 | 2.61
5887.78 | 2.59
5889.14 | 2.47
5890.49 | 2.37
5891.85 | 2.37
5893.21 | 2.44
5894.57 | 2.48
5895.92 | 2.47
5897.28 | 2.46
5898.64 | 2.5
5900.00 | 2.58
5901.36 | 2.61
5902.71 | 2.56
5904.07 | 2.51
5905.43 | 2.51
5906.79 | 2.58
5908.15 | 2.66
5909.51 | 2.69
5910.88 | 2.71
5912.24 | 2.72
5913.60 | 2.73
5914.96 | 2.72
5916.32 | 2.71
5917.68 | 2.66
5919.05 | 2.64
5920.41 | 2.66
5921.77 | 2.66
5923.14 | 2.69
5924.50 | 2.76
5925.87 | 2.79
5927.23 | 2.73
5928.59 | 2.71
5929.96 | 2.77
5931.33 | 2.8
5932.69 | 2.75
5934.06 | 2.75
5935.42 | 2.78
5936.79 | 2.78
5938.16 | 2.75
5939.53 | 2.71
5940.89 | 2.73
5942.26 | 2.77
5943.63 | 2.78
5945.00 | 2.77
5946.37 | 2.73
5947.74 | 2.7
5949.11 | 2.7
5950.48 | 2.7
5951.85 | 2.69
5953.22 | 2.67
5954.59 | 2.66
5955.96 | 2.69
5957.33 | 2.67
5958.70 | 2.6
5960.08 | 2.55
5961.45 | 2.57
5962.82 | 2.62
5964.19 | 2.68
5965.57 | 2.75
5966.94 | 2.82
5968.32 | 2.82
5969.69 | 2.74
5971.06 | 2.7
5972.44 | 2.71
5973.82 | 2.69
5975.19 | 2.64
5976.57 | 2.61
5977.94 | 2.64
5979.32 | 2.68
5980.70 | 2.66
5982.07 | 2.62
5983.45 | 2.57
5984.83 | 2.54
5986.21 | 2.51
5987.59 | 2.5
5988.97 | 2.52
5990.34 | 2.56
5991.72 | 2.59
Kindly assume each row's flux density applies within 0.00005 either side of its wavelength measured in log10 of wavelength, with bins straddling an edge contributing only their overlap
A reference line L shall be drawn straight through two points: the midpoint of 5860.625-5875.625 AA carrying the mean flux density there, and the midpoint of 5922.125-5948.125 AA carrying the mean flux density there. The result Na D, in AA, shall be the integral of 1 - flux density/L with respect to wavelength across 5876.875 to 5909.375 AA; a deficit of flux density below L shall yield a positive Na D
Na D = 2.7 AA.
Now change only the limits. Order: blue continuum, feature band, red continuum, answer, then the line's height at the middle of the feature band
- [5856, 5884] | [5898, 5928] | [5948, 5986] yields 1.4 AA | 2.79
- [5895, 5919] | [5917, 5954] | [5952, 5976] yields -1.1 AA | 2.65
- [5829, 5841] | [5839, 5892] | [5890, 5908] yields -2.7 AA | 2.63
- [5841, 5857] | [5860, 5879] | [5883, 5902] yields -2.5 AA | 2.61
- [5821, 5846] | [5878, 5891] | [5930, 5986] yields 0.5 AA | 2.73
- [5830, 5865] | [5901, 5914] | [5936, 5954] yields 0.5 AA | 2.73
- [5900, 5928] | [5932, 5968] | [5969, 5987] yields -0.8 AA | 2.65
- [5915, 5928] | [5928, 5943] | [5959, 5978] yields -0.3 AA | 2.7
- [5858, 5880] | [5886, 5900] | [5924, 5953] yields 1.9 AA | 2.87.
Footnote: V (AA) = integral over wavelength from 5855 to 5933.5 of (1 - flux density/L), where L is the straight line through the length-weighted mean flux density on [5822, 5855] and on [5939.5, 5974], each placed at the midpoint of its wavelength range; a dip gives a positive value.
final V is 0.2 AA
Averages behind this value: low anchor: 2.74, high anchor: 2.7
